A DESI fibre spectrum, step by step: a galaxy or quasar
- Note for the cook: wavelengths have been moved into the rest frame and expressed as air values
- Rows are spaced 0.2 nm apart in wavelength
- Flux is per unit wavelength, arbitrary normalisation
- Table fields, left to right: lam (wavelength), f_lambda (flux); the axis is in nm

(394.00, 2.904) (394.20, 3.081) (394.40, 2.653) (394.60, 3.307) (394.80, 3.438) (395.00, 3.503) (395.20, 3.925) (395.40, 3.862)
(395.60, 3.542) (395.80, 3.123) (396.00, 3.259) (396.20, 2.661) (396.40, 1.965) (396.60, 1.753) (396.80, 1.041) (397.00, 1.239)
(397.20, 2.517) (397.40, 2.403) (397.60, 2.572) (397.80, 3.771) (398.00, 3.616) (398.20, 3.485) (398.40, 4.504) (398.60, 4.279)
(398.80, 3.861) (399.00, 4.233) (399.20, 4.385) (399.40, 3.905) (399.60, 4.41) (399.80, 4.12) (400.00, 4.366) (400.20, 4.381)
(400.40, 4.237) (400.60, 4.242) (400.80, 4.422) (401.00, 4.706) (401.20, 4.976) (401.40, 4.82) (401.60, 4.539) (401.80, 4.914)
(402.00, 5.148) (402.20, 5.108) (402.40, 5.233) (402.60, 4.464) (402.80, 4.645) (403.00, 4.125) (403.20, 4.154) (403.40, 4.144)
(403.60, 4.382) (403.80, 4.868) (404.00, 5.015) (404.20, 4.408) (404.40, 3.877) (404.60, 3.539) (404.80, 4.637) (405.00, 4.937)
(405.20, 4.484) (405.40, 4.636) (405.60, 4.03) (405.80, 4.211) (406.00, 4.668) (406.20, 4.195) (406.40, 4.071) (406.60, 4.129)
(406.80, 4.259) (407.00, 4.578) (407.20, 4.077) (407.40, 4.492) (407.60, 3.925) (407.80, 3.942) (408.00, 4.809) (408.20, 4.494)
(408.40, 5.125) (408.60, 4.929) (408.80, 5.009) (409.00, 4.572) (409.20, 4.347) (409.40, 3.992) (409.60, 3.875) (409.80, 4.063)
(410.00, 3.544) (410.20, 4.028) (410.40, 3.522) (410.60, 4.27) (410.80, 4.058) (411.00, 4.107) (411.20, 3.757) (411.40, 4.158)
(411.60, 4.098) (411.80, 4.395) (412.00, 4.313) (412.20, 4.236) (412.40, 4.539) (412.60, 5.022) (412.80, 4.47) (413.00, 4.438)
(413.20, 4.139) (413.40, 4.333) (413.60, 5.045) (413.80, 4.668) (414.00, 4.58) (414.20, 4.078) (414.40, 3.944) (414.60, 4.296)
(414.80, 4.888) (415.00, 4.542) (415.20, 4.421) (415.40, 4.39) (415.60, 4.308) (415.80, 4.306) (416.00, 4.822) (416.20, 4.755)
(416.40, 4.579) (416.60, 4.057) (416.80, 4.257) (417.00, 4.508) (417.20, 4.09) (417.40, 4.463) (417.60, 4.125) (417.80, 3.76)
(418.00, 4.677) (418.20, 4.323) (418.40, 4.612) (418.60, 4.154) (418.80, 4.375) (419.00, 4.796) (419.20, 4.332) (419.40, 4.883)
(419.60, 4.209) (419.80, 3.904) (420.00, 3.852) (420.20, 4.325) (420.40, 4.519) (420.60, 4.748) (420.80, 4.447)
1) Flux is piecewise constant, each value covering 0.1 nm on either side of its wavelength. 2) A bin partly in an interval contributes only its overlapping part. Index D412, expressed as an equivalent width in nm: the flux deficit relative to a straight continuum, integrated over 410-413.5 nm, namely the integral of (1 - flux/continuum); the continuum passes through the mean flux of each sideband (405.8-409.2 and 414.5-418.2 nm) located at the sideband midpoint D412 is 0.17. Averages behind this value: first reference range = 4.44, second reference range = 4.4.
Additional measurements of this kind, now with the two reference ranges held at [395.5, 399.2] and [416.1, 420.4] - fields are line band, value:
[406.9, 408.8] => -0.425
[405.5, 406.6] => -0.200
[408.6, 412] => -0.270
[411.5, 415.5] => -0.397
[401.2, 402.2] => -0.482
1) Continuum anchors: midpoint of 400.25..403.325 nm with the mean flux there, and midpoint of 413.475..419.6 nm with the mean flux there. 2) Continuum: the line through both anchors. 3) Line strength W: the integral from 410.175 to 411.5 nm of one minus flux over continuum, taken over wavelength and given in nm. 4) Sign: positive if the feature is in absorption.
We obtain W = 0.155 nm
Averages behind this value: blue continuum 4.64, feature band 3.98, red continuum 4.43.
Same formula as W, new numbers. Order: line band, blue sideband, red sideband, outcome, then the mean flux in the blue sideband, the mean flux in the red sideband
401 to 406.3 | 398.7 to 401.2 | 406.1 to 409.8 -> -0.263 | 4.3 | 4.37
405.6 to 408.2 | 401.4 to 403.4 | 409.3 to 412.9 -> 0.071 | 4.68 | 4.14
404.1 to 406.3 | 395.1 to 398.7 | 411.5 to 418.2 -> -0.419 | 2.97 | 4.41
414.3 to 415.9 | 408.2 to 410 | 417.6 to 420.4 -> -0.007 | 4.44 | 4.32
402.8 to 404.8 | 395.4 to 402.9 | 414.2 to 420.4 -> -0.185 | 3.81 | 4.36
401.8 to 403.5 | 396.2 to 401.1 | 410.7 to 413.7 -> -0.408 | 3.5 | 4.34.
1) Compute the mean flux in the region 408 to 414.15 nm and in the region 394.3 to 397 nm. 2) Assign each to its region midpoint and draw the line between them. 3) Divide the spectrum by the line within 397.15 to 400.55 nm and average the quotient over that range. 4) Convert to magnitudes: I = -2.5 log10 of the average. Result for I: -0.208 mag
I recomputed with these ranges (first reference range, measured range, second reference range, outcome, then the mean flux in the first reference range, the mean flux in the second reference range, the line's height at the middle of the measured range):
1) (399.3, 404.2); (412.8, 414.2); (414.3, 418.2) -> -0.021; 4.55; 4.38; 4.41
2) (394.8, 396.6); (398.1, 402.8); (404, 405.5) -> -0.172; 3.16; 4.4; 3.81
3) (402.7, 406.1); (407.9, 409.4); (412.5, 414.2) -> -0.055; 4.4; 4.56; 4.47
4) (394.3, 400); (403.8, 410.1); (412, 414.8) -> -0.098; 3.28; 4.46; 3.99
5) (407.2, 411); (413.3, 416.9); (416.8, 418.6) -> -0.041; 4.27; 4.31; 4.3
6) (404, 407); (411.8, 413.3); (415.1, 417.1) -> -0.011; 4.33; 4.44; 4.4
